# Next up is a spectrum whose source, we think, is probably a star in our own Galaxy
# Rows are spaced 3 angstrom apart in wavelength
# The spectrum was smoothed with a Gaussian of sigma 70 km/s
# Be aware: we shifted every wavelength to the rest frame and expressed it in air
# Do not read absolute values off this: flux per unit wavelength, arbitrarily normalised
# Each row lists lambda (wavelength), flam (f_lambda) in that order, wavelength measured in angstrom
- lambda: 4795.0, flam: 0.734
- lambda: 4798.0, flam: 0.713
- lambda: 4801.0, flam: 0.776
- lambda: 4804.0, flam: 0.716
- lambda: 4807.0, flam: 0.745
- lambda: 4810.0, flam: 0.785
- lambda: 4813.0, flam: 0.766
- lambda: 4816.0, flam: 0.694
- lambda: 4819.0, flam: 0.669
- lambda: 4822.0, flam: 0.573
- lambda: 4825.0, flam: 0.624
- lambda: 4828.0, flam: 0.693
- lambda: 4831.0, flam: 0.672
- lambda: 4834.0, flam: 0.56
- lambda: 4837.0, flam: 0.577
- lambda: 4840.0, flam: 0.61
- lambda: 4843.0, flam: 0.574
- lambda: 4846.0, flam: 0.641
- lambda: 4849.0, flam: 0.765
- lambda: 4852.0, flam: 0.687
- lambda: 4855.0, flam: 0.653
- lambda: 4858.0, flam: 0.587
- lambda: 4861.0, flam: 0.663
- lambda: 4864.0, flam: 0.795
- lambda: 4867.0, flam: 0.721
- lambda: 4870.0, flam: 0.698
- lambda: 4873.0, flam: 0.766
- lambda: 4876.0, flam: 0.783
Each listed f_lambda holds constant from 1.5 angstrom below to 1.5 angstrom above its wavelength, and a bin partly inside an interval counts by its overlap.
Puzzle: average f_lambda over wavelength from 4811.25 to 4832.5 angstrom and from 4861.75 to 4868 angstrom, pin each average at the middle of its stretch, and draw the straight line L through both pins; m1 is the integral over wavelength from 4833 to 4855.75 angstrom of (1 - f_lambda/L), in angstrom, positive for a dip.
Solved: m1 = 2.5 angstrom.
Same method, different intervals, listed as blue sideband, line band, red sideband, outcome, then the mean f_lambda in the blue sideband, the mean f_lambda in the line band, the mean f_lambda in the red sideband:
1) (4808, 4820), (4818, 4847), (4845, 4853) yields 4.0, 0.732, 0.618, 0.702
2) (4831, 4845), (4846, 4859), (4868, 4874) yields -0.4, 0.592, 0.673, 0.728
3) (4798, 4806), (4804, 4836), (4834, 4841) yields -0.8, 0.74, 0.678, 0.585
